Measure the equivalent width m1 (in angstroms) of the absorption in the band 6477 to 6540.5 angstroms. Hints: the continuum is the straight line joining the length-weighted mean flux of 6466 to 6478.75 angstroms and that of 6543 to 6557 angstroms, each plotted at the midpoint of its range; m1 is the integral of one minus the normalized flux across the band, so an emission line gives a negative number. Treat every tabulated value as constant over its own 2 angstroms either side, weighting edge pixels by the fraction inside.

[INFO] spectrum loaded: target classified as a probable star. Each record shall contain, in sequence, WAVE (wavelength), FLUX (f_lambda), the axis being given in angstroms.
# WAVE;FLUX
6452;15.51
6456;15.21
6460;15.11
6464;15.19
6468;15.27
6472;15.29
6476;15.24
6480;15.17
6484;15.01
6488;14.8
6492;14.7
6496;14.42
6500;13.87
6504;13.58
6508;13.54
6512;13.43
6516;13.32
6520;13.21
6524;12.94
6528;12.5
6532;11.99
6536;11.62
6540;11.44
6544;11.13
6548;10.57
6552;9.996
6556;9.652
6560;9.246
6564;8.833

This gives -3.0 angstroms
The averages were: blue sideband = 15.3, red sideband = 10.3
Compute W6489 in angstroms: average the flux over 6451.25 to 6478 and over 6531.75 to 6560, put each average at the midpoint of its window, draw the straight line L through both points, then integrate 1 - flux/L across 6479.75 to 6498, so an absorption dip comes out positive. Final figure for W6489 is -1.2 angstroms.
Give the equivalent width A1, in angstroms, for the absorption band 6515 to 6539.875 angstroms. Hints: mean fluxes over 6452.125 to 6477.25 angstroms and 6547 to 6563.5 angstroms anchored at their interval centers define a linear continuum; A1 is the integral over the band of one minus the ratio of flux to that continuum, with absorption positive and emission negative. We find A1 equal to -2.3 angstroms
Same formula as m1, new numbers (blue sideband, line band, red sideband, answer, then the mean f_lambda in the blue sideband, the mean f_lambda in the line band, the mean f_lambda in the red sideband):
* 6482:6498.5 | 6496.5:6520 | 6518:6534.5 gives 0.2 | 14.7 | 13.6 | 12.6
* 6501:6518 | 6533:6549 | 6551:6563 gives -0.6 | 13.5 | 11.3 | 9.53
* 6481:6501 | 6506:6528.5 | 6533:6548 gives -0.6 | 14.6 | 13.2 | 11.3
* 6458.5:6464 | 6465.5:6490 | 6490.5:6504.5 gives -0.7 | 15.1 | 15.1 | 14.2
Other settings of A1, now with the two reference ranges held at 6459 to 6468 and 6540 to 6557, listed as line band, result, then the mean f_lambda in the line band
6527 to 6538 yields -0.6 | 12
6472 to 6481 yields -0.5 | 15.2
